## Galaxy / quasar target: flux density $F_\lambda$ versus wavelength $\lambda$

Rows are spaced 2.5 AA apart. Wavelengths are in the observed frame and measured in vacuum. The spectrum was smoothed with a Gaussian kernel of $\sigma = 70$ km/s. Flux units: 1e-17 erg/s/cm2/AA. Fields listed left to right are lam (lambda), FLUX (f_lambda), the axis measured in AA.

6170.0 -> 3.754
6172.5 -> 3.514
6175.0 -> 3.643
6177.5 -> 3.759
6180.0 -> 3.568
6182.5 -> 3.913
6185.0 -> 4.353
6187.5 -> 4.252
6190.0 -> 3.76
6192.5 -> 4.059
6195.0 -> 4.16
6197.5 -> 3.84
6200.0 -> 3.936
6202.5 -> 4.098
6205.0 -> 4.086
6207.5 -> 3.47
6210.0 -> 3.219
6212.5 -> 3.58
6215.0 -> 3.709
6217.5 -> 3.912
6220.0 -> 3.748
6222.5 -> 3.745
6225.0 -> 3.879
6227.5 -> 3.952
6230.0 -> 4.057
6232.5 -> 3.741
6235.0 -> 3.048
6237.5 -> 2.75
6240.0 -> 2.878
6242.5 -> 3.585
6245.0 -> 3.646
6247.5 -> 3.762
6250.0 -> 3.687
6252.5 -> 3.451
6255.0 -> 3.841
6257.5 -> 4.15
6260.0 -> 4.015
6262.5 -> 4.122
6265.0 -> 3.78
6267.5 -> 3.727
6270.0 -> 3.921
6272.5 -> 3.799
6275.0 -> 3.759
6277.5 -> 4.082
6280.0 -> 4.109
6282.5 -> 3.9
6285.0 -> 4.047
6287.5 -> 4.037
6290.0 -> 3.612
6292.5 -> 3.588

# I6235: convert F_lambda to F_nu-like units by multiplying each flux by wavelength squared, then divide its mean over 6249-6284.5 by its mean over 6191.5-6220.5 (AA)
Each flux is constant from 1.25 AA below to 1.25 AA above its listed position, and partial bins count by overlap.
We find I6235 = 1.04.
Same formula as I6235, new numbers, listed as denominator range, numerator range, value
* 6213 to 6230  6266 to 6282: 1.03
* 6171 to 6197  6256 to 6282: 1.04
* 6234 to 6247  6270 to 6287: 1.24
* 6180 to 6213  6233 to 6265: 0.94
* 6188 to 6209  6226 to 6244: 0.89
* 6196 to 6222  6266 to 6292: 1.06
